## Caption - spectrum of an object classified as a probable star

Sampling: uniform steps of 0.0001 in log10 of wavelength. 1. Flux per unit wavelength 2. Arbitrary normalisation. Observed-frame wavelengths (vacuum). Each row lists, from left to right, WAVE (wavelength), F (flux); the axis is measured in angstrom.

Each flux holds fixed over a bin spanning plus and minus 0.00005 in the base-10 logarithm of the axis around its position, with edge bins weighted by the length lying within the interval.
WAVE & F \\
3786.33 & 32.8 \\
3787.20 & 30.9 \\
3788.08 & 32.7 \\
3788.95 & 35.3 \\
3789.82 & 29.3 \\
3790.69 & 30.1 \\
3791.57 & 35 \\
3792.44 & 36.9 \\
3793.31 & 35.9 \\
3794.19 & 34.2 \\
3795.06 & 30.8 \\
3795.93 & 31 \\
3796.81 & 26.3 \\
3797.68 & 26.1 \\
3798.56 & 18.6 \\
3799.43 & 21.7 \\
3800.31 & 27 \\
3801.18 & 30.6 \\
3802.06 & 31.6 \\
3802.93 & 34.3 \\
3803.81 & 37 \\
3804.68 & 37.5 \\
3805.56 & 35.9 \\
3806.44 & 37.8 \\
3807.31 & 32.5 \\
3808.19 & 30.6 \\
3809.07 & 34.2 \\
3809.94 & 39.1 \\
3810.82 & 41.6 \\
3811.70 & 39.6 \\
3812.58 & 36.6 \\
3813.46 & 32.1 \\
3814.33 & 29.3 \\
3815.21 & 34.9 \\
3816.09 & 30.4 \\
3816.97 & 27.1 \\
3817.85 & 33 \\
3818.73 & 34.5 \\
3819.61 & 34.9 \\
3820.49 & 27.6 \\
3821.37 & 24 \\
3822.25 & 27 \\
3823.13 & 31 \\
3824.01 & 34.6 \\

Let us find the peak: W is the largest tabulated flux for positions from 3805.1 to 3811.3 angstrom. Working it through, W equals 41.6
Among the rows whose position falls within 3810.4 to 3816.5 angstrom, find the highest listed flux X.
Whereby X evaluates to 41.6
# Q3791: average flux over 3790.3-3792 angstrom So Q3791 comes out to 32.5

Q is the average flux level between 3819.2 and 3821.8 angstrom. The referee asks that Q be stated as 28.8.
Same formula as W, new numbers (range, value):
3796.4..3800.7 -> 27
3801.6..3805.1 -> 37.5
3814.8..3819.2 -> 34.9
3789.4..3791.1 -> 30.1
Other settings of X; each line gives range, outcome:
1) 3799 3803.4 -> 34.3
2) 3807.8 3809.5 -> 34.2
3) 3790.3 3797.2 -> 36.9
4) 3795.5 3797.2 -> 31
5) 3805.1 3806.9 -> 37.8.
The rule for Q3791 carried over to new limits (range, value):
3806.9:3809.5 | 32.3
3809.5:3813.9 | 37.8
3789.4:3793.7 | 33.4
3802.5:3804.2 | 35.5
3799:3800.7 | 24.2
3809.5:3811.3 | 40.4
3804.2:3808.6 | 34.9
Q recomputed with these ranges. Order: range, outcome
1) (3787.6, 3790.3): 32.4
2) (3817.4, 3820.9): 32.5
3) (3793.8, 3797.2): 30.6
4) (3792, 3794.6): 35.7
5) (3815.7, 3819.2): 31.3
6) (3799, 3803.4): 29.1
